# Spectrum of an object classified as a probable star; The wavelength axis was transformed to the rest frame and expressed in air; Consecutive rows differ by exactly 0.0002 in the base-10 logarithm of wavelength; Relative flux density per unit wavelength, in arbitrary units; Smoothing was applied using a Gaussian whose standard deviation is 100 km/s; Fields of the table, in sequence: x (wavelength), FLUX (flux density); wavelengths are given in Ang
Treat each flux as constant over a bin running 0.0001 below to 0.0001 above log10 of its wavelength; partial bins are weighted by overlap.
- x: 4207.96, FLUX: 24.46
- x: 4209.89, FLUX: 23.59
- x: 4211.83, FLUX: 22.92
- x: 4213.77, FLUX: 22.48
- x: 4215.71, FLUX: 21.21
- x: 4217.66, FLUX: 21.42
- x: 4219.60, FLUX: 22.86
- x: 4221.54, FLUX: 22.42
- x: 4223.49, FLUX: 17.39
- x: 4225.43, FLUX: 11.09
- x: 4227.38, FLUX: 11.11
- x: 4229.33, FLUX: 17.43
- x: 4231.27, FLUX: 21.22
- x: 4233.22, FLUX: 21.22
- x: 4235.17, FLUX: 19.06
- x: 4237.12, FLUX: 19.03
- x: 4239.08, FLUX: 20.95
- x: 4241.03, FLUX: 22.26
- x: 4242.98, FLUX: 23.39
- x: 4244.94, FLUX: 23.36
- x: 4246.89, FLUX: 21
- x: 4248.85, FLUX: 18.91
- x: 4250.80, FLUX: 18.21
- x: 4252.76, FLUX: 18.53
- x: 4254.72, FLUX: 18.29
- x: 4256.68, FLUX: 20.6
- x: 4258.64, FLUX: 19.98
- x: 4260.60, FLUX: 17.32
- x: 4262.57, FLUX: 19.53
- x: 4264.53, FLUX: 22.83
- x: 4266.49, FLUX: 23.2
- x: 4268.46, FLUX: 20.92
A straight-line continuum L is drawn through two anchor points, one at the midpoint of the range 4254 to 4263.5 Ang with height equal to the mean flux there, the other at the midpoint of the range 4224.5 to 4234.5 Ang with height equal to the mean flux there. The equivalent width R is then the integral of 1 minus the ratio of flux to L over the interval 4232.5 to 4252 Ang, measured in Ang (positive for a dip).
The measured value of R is -3.38 Ang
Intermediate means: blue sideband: 16.5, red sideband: 19.2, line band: 20.7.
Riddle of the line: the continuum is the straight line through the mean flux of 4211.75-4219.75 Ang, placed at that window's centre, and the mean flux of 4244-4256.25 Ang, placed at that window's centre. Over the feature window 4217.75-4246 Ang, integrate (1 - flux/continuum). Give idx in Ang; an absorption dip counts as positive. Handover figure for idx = 1.8 Ang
